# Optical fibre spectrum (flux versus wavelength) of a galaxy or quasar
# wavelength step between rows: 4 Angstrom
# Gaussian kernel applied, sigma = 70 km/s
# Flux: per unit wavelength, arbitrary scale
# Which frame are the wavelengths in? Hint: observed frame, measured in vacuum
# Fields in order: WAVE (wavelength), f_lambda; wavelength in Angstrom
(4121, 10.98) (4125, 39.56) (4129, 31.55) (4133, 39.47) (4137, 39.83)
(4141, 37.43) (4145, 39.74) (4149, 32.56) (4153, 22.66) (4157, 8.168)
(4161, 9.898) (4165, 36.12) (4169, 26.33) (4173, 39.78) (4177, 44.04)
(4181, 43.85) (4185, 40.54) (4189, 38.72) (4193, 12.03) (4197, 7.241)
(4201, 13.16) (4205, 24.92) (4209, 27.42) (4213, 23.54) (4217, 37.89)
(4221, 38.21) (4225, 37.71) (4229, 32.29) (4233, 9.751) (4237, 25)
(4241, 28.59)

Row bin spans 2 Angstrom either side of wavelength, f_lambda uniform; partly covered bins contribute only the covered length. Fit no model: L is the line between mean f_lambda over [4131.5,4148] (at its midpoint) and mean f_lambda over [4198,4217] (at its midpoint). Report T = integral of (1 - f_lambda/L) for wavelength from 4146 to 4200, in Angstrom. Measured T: 5.2 Angstrom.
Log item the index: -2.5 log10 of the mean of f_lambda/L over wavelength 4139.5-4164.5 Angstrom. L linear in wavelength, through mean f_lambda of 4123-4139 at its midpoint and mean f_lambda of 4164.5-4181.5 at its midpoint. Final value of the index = 0.423 mag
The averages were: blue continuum 37.6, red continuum 37.7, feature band 25.5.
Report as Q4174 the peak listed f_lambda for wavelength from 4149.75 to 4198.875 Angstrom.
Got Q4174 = 44.04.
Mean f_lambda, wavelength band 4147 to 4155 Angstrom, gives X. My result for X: 27.6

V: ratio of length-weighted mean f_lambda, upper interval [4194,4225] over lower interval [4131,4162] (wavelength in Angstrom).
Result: 0.9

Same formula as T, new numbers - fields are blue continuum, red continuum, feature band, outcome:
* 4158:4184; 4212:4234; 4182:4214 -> 7.84 Angstrom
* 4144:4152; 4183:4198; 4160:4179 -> -1.82 Angstrom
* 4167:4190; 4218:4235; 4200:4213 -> 4.18 Angstrom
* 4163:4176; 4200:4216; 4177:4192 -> -4.31 Angstrom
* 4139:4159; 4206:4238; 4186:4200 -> 4.01 Angstrom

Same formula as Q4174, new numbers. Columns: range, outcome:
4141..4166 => 39.74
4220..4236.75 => 38.21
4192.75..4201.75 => 13.16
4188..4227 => 38.72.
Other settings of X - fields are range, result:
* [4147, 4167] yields 21.9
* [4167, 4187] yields 38.9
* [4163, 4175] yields 34.1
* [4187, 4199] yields 19.3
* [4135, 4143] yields 38.6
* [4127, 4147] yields 37.6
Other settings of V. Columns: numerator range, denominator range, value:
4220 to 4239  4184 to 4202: 1.29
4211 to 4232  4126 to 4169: 1.10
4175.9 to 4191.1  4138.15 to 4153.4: 1.20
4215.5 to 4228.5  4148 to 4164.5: 1.95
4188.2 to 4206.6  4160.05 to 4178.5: 0.56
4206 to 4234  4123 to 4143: 0.80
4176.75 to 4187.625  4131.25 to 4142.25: 1.09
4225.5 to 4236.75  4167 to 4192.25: 0.64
